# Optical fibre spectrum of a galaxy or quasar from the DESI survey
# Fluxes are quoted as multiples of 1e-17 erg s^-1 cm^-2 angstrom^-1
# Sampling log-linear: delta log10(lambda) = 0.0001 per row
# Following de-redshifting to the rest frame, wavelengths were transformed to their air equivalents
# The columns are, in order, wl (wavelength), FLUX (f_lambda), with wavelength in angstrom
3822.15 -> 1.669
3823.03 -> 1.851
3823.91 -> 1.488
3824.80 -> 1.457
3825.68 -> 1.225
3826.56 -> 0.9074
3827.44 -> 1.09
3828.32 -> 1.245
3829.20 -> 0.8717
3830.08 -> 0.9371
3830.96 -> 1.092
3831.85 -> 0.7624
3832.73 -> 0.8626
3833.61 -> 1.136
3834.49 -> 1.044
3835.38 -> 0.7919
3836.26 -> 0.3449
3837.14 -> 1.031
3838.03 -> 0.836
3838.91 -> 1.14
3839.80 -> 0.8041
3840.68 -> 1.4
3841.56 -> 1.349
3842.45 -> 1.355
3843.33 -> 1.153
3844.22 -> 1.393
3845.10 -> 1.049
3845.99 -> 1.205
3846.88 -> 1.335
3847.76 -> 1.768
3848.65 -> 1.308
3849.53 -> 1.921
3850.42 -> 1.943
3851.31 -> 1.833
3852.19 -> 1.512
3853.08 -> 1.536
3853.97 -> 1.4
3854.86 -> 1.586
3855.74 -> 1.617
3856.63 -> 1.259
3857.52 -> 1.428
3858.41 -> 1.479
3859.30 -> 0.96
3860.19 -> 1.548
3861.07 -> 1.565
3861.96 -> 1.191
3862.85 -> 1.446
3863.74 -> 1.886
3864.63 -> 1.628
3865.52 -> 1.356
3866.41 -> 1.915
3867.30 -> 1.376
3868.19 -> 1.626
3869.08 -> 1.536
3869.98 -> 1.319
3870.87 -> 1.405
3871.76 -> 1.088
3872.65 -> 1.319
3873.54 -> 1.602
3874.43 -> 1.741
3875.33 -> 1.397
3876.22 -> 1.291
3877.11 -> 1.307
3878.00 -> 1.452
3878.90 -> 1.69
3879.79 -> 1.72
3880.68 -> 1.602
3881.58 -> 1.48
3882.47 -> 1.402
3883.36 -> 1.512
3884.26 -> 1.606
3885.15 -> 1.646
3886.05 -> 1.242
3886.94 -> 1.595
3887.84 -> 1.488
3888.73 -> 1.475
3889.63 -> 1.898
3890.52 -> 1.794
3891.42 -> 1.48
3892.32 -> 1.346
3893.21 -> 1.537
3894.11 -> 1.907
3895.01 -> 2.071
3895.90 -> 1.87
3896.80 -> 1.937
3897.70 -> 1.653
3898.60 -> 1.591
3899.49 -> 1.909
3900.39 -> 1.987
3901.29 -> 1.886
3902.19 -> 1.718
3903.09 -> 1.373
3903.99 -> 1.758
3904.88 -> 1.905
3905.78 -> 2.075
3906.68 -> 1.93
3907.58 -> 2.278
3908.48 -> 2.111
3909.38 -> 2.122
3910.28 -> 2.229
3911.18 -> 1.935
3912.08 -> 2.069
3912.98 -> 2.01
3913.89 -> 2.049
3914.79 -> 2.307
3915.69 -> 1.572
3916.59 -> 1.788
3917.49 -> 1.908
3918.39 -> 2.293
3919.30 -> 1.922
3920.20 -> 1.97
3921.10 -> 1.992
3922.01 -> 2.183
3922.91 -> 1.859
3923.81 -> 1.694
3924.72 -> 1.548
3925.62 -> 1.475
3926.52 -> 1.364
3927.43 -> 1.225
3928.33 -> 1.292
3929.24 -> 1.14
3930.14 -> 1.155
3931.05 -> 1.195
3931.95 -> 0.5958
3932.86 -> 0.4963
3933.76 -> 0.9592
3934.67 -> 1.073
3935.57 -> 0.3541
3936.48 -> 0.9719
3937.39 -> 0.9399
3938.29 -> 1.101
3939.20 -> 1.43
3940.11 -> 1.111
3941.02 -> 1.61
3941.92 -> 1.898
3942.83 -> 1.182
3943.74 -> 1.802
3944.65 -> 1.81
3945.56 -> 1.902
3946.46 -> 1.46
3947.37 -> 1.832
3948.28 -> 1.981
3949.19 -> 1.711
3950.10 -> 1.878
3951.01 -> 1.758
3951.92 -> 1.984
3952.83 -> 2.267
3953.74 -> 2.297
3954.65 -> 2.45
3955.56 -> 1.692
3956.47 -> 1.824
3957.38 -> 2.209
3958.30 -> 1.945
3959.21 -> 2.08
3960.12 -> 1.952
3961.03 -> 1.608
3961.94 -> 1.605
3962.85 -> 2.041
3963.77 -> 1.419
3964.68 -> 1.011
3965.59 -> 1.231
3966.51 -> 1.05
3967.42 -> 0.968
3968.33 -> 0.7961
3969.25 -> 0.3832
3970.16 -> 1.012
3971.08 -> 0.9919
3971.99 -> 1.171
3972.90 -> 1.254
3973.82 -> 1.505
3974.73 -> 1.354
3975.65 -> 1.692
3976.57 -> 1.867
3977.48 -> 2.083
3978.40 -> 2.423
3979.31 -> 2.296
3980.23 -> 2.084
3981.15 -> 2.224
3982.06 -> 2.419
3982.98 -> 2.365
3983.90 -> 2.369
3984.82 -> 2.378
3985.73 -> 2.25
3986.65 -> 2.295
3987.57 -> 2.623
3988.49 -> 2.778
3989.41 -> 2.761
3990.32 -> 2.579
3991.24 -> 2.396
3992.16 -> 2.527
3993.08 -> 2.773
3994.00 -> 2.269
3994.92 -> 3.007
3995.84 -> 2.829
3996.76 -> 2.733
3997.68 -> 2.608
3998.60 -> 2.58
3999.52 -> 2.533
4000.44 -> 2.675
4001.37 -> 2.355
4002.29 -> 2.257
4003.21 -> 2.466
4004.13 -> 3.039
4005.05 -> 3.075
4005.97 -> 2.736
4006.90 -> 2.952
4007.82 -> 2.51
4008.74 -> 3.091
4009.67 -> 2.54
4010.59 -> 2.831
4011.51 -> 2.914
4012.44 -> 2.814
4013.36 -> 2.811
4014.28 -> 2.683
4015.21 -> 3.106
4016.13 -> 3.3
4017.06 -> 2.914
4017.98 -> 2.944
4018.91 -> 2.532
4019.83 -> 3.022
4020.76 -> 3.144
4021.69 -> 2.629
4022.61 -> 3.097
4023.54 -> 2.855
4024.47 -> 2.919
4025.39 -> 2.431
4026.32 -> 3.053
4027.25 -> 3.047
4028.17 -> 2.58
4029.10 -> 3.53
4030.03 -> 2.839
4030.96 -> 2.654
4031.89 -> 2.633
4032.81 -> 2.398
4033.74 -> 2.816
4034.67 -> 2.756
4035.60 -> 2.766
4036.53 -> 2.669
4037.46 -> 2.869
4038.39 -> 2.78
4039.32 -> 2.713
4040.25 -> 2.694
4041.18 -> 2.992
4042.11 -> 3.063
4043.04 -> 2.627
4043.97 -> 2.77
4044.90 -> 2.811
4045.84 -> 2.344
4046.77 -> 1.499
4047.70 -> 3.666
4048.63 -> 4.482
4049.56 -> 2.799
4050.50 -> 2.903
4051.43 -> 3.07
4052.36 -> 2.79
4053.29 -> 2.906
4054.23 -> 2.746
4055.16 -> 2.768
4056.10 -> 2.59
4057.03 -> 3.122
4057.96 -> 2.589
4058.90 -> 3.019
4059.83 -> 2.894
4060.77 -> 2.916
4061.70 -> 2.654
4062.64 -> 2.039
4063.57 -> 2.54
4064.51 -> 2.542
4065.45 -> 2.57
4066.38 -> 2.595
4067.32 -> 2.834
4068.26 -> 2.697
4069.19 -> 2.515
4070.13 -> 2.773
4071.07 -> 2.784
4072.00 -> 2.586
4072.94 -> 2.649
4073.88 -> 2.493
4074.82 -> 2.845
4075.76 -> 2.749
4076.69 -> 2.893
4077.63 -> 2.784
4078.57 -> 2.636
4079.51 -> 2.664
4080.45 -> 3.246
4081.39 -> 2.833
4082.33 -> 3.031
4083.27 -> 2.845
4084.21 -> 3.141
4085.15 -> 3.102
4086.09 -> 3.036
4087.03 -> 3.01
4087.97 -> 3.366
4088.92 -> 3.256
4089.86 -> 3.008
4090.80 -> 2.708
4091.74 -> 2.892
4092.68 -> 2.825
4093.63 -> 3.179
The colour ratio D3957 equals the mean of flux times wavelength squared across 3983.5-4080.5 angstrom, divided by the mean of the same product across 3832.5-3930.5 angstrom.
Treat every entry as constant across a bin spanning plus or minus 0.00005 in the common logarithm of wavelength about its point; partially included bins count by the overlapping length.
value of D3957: 1.89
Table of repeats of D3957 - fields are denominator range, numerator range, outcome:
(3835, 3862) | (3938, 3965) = 1.40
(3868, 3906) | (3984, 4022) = 1.79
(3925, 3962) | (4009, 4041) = 1.93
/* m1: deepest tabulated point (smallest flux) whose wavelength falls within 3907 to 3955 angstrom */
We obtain 0.3541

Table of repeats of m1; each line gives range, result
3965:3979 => 0.3832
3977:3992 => 2.083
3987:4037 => 2.257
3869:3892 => 1.088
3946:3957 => 1.46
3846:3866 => 0.96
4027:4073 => 1.499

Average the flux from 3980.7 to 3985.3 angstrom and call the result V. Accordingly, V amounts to 2.35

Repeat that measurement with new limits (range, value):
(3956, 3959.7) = 2.01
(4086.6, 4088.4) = 3.19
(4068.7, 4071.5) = 2.69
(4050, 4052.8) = 2.92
